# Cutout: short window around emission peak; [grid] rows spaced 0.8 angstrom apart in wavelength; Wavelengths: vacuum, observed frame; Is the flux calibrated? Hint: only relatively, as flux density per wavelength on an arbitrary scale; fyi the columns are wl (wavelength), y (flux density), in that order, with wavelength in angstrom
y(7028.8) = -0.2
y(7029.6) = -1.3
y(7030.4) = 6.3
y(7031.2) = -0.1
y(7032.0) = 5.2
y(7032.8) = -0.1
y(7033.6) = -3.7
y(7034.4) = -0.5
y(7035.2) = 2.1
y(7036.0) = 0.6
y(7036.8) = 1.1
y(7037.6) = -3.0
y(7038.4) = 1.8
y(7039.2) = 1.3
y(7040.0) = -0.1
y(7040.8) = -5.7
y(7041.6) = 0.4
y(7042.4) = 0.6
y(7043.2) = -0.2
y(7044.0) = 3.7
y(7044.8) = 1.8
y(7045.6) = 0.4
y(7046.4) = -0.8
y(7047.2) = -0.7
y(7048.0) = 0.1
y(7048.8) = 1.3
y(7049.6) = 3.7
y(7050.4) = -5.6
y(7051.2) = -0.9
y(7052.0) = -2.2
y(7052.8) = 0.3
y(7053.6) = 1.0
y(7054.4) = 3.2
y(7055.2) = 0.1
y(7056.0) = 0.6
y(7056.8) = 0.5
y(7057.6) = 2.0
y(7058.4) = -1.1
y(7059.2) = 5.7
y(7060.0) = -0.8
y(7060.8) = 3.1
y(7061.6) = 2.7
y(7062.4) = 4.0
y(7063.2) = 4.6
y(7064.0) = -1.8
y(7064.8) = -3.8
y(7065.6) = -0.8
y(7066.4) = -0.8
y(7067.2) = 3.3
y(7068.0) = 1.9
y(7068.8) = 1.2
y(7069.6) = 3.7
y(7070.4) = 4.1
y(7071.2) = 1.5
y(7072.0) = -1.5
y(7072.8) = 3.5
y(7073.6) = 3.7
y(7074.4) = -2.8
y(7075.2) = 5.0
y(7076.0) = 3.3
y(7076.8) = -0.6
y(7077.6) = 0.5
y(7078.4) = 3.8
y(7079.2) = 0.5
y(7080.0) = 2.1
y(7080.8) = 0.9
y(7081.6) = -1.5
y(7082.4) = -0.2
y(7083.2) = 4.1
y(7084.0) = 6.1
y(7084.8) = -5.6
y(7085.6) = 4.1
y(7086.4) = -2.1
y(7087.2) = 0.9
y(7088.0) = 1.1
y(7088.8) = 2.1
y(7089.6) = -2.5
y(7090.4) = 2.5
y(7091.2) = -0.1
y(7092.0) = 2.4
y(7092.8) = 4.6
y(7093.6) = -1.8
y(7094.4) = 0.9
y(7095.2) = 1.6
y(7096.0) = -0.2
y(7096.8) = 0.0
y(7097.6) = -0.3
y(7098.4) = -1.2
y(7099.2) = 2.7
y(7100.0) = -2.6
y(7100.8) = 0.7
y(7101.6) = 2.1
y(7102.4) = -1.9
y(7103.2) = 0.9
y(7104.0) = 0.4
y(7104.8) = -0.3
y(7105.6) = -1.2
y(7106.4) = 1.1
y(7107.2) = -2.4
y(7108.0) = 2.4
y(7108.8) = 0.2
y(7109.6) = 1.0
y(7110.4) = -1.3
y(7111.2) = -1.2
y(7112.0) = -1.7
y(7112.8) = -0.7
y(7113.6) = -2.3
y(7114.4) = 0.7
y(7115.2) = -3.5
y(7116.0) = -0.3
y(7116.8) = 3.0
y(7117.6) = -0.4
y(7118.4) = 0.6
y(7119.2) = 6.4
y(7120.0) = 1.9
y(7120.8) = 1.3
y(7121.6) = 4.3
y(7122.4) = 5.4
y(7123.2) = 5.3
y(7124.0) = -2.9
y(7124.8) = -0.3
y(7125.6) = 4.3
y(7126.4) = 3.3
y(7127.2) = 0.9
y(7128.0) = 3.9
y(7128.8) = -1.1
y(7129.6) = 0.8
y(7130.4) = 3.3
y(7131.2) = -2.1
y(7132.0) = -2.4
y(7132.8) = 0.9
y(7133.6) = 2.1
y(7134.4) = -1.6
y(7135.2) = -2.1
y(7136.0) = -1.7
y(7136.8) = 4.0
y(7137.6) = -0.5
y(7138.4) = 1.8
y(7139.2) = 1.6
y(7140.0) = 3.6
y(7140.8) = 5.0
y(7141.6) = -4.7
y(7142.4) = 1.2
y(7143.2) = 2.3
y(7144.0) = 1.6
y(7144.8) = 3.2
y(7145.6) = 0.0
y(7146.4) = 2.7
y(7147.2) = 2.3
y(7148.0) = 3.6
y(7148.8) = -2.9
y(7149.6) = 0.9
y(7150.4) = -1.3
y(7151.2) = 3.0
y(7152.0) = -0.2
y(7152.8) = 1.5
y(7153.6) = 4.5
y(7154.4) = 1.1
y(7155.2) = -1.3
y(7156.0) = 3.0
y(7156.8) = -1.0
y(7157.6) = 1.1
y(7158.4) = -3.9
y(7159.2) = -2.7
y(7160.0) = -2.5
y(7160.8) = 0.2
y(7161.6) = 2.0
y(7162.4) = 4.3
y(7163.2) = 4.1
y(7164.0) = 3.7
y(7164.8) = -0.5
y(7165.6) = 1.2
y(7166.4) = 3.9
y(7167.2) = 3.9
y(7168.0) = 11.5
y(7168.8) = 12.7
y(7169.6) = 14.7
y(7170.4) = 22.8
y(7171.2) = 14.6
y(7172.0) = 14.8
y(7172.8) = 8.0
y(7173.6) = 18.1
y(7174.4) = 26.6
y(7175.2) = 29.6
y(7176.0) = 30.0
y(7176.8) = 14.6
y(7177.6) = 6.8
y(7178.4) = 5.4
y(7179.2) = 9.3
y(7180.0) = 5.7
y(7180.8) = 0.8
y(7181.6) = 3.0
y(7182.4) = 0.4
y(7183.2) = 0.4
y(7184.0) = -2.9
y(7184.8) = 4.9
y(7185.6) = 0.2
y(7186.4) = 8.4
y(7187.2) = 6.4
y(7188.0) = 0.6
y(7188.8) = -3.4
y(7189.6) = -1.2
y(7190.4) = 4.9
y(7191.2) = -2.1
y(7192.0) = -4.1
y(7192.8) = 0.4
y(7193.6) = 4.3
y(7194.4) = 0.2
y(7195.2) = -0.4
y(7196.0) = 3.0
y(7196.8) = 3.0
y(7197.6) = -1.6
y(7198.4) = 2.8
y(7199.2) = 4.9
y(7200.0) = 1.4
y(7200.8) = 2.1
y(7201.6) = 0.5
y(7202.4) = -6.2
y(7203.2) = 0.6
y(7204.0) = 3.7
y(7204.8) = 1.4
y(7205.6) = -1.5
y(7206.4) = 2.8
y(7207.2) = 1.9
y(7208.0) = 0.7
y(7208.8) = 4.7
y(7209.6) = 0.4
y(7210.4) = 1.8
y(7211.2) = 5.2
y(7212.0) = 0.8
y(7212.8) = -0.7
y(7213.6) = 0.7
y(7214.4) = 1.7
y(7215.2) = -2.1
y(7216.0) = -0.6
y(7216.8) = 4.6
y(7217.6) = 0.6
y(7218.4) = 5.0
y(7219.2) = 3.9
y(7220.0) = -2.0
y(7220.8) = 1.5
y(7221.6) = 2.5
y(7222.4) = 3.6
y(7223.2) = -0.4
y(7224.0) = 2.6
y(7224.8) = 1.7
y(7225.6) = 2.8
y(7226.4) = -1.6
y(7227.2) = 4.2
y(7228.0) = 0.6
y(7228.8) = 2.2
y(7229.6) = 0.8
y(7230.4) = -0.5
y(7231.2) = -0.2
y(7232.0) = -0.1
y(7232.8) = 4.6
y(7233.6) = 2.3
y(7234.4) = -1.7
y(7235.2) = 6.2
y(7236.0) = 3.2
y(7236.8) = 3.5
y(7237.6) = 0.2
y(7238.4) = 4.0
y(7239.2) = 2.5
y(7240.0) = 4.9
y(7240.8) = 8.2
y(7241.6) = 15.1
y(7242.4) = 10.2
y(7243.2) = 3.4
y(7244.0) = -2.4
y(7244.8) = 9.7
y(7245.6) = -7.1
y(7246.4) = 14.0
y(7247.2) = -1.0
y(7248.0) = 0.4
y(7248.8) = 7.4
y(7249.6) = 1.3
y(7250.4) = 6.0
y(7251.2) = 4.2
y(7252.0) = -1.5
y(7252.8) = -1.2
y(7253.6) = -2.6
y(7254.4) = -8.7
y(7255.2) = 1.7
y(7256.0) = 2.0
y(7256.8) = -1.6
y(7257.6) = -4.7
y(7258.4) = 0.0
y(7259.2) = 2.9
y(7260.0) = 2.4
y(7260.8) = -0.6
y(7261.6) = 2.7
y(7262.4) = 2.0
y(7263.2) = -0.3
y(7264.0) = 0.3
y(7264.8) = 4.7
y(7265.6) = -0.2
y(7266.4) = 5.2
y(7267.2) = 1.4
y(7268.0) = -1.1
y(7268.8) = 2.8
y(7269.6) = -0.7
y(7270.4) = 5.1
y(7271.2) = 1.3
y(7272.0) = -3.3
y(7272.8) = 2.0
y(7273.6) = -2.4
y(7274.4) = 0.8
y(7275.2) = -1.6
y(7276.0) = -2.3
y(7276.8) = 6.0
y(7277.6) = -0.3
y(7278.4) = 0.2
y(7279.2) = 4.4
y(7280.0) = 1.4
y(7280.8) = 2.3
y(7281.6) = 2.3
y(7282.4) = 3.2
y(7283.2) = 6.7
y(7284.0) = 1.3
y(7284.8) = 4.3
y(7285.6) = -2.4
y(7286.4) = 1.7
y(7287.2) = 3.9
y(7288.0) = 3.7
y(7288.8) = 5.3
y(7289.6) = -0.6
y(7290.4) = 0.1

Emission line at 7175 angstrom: [O II] 3727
